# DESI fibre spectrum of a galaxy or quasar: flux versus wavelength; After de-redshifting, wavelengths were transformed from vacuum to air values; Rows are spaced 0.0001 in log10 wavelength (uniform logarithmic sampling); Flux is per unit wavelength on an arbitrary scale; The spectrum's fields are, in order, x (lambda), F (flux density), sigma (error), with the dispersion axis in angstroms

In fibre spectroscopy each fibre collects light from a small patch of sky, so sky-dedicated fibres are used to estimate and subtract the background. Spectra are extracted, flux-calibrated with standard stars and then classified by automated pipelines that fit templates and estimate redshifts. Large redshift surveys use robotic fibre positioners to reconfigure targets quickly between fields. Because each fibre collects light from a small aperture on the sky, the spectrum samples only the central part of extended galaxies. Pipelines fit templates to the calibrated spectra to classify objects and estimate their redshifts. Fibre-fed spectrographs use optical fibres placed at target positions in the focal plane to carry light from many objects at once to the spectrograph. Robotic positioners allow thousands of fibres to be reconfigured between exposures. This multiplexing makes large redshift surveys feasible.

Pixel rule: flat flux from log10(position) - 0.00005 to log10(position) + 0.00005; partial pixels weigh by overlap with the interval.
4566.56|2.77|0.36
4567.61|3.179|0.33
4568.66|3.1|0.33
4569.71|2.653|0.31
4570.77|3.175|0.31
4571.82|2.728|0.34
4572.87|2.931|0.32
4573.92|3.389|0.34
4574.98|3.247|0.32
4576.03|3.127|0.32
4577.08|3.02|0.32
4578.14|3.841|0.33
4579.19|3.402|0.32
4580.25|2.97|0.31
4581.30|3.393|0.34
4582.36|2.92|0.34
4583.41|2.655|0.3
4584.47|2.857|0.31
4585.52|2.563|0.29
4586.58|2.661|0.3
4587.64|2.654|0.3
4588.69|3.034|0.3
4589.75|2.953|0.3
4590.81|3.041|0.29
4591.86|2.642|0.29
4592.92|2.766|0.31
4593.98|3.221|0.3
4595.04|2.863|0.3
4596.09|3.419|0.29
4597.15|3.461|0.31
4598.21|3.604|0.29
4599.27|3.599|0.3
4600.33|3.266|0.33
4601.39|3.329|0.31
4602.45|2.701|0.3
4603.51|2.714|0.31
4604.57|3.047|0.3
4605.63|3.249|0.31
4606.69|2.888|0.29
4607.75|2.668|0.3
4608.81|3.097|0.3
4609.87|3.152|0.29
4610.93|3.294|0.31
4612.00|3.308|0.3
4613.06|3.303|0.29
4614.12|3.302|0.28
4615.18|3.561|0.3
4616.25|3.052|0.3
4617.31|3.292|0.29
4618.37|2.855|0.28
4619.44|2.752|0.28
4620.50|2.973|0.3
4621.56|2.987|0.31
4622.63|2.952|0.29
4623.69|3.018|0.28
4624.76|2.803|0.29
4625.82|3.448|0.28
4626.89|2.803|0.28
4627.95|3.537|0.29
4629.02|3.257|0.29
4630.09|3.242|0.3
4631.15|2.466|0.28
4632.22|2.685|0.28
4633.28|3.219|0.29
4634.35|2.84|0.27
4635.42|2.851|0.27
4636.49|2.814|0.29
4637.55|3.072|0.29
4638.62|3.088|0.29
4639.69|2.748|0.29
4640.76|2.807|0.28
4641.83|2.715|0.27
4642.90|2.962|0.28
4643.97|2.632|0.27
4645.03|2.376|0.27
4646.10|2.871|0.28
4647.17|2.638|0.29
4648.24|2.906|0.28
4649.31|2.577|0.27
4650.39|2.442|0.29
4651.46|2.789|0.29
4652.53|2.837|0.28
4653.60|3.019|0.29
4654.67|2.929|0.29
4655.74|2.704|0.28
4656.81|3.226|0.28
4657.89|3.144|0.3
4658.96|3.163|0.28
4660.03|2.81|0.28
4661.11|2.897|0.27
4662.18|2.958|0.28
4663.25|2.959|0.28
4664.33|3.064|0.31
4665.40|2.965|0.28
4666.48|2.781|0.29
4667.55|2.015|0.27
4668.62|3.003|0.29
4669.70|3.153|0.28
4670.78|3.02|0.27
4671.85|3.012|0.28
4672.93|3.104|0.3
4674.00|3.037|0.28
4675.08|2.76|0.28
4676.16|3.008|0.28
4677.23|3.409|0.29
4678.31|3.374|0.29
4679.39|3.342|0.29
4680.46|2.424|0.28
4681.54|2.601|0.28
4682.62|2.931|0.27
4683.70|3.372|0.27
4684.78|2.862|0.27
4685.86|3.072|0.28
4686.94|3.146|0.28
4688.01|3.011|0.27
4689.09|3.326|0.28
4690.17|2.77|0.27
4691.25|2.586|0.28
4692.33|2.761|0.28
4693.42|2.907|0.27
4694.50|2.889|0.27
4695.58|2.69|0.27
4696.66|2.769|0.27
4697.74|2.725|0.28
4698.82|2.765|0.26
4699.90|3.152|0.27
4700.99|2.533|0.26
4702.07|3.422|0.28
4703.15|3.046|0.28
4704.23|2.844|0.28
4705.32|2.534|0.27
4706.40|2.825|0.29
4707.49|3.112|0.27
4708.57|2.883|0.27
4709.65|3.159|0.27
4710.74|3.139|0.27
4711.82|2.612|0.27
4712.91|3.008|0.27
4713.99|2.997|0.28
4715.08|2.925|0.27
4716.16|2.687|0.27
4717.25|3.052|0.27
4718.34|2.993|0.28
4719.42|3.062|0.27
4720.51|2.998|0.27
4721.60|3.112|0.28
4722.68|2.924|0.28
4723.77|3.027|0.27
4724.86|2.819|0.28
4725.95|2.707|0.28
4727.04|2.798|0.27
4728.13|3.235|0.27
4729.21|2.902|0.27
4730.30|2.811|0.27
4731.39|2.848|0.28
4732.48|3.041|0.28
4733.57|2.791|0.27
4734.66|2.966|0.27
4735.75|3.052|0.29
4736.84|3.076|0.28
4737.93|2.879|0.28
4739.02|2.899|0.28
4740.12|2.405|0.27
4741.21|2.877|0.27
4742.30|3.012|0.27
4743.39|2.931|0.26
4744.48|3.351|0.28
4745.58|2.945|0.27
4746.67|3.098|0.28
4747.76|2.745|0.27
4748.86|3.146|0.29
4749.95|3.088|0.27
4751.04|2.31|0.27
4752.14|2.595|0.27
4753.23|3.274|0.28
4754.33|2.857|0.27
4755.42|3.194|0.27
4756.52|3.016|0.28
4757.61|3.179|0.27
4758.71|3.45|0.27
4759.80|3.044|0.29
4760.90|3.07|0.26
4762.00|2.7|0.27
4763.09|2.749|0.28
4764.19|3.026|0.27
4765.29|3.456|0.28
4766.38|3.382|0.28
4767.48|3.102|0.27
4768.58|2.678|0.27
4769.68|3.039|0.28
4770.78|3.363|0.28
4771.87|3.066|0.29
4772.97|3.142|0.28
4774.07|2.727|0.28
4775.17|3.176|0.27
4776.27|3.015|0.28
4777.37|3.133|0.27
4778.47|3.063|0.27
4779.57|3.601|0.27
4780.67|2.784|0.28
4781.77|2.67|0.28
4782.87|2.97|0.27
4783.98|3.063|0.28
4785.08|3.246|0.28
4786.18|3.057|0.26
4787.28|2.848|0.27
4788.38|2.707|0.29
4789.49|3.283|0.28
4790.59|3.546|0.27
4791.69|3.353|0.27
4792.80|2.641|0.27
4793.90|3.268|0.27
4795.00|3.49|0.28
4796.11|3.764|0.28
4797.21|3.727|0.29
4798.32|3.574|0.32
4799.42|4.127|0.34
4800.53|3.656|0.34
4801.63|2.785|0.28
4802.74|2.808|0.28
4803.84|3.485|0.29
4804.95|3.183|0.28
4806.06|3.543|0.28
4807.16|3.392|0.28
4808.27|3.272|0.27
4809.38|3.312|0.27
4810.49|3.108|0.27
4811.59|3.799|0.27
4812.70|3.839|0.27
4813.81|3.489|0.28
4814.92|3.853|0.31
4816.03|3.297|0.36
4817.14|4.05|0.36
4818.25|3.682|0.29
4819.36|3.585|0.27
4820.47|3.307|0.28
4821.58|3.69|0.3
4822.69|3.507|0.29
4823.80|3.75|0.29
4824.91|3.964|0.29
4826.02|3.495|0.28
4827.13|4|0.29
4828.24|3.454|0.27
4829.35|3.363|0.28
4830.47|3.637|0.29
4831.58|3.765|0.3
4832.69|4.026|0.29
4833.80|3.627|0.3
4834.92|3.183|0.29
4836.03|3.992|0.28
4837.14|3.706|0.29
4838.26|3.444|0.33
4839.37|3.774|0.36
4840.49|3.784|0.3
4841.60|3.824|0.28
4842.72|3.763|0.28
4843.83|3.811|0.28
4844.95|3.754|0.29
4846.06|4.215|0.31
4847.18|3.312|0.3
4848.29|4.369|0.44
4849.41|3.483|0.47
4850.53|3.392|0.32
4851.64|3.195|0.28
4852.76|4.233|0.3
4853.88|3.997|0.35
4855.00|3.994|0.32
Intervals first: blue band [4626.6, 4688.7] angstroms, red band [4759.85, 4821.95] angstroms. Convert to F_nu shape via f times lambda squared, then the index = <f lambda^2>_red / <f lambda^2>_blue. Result 1.2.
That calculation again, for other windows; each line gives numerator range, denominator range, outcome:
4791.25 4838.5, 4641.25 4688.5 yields 1.29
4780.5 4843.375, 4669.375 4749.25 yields 1.23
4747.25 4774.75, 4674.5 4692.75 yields 1.04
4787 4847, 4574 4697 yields 1.28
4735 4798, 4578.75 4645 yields 1.08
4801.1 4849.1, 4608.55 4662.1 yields 1.32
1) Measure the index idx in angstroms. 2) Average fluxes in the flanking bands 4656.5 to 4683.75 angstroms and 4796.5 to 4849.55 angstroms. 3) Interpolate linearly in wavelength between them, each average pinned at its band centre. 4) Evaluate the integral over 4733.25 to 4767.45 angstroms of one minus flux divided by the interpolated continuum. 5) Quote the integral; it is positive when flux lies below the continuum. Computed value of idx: 3.3 angstroms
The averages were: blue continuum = 2.97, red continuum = 3.62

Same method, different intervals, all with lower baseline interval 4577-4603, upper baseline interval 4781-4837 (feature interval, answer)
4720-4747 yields 3.1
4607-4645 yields 1.5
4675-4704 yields 2.6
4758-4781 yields 2.0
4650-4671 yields 2.0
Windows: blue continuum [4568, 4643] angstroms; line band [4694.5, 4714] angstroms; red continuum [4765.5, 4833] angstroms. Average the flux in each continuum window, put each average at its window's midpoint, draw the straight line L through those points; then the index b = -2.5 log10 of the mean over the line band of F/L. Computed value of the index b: 0.11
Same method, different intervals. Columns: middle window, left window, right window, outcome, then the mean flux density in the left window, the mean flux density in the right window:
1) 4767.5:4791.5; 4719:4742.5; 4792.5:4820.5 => 0.07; 2.92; 3.47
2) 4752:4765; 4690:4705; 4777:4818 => 0.04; 2.84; 3.32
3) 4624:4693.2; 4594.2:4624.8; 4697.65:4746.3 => 0.04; 3.13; 2.93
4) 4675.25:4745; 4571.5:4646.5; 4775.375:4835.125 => 0.10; 3.03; 3.4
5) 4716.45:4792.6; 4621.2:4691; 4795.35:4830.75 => 0.11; 2.93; 3.55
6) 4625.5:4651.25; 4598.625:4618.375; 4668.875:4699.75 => 0.08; 3.15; 2.96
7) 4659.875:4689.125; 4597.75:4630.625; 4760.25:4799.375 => 0.06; 3.13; 3.14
